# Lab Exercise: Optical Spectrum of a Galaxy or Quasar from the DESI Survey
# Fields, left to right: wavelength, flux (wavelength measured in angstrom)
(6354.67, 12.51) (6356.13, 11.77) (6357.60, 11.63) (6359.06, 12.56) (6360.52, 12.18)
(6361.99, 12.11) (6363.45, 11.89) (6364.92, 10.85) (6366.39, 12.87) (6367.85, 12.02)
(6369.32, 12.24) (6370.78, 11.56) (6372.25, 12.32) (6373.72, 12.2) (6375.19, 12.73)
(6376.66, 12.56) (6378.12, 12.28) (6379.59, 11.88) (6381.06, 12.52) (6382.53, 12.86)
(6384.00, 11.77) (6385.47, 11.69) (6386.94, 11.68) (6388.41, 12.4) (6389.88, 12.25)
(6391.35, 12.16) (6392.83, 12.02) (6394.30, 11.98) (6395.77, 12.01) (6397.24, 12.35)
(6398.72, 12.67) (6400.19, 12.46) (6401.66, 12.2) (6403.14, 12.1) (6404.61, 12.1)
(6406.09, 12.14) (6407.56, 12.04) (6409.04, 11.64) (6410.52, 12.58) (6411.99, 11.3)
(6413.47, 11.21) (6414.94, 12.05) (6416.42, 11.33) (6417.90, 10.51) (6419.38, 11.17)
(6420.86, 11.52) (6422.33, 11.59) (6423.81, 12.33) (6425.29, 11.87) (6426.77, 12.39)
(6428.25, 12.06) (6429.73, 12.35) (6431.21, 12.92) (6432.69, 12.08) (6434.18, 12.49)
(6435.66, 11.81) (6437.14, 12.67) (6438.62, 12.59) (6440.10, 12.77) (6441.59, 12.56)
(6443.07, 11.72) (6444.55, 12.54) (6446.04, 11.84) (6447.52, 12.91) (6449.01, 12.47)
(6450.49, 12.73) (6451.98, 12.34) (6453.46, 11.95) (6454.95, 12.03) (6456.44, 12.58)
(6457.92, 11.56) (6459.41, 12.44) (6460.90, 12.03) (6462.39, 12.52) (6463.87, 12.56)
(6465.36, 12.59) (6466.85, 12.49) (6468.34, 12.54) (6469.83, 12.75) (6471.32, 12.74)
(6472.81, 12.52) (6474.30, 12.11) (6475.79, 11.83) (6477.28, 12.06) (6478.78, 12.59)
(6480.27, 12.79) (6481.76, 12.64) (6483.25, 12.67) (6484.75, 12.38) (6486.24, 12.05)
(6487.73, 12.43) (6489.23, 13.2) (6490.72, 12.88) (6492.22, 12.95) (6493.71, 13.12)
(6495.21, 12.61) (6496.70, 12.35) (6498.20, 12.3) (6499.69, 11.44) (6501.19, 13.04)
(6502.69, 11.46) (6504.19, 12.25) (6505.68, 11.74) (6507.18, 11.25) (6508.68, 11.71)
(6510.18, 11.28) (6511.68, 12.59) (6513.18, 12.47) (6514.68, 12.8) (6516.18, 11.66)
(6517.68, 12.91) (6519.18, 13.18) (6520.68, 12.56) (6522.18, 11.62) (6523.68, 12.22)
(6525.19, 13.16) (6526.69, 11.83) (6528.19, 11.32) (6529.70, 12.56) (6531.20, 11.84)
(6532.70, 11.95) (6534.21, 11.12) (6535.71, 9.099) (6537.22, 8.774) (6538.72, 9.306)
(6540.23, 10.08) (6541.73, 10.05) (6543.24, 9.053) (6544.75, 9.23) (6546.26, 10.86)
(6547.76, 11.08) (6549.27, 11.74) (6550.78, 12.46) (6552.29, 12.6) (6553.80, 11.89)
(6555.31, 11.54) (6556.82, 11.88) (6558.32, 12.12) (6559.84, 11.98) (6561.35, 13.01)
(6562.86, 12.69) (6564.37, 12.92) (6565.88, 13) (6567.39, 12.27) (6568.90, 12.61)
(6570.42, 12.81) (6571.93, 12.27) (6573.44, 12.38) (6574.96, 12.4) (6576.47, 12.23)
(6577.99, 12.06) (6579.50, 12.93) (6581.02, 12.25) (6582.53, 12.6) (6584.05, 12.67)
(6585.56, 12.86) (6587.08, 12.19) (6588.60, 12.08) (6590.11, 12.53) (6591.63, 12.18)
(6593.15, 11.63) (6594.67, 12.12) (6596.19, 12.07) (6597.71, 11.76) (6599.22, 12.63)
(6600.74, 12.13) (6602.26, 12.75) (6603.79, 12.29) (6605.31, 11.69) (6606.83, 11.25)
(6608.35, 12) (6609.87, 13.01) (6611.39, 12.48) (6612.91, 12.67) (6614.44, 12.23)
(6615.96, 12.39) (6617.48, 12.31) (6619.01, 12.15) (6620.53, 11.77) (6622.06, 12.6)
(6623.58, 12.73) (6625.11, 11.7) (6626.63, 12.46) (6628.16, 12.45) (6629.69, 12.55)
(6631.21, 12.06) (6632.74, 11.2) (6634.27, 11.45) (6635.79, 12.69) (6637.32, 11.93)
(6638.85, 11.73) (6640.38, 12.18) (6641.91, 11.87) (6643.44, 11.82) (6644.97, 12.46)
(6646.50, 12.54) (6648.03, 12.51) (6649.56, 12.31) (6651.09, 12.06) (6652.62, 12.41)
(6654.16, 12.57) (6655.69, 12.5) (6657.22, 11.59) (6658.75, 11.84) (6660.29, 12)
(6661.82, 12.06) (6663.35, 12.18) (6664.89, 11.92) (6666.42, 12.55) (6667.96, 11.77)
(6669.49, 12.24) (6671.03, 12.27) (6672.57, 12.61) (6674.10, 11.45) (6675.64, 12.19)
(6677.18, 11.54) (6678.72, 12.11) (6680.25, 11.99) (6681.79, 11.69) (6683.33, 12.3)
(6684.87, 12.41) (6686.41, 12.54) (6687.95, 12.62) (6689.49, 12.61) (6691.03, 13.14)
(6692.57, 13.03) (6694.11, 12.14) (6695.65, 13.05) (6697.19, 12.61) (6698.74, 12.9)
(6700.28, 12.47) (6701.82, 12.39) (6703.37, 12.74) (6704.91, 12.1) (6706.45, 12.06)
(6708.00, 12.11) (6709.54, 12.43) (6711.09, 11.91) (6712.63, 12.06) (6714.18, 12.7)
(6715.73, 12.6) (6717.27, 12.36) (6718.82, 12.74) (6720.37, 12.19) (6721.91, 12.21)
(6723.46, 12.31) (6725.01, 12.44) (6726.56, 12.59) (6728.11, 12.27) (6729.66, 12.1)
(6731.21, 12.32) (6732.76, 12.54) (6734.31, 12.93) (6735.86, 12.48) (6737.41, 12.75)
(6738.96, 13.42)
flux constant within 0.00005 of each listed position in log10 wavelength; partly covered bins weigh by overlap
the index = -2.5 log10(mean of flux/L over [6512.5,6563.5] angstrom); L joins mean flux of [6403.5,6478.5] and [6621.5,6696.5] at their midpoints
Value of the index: 0.06 mag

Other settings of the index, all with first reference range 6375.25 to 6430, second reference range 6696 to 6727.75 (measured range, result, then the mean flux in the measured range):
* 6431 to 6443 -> -0.03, 12.4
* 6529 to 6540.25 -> 0.15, 10.6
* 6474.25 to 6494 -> -0.04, 12.6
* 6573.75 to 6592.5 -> -0.01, 12.4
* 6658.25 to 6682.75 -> 0.03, 12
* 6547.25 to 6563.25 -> 0.01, 12.1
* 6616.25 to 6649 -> 0.01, 12.2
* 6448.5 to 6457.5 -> -0.02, 12.3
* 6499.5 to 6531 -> 0.00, 12.2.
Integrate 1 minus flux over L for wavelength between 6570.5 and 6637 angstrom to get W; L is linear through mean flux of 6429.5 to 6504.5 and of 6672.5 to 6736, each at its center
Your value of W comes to 0.7 angstrom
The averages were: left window 12.4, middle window 12.3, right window 12.4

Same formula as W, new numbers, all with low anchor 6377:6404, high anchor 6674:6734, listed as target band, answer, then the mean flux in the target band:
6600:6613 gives 0.1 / 12.2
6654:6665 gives 0.3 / 12.1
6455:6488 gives -0.4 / 12.4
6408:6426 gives 0.9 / 11.6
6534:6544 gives 2.2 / 9.56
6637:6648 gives 0.2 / 12.1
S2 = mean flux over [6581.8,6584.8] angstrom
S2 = 12.6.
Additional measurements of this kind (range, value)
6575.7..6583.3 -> 12.4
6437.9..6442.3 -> 12.6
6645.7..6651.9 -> 12.4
